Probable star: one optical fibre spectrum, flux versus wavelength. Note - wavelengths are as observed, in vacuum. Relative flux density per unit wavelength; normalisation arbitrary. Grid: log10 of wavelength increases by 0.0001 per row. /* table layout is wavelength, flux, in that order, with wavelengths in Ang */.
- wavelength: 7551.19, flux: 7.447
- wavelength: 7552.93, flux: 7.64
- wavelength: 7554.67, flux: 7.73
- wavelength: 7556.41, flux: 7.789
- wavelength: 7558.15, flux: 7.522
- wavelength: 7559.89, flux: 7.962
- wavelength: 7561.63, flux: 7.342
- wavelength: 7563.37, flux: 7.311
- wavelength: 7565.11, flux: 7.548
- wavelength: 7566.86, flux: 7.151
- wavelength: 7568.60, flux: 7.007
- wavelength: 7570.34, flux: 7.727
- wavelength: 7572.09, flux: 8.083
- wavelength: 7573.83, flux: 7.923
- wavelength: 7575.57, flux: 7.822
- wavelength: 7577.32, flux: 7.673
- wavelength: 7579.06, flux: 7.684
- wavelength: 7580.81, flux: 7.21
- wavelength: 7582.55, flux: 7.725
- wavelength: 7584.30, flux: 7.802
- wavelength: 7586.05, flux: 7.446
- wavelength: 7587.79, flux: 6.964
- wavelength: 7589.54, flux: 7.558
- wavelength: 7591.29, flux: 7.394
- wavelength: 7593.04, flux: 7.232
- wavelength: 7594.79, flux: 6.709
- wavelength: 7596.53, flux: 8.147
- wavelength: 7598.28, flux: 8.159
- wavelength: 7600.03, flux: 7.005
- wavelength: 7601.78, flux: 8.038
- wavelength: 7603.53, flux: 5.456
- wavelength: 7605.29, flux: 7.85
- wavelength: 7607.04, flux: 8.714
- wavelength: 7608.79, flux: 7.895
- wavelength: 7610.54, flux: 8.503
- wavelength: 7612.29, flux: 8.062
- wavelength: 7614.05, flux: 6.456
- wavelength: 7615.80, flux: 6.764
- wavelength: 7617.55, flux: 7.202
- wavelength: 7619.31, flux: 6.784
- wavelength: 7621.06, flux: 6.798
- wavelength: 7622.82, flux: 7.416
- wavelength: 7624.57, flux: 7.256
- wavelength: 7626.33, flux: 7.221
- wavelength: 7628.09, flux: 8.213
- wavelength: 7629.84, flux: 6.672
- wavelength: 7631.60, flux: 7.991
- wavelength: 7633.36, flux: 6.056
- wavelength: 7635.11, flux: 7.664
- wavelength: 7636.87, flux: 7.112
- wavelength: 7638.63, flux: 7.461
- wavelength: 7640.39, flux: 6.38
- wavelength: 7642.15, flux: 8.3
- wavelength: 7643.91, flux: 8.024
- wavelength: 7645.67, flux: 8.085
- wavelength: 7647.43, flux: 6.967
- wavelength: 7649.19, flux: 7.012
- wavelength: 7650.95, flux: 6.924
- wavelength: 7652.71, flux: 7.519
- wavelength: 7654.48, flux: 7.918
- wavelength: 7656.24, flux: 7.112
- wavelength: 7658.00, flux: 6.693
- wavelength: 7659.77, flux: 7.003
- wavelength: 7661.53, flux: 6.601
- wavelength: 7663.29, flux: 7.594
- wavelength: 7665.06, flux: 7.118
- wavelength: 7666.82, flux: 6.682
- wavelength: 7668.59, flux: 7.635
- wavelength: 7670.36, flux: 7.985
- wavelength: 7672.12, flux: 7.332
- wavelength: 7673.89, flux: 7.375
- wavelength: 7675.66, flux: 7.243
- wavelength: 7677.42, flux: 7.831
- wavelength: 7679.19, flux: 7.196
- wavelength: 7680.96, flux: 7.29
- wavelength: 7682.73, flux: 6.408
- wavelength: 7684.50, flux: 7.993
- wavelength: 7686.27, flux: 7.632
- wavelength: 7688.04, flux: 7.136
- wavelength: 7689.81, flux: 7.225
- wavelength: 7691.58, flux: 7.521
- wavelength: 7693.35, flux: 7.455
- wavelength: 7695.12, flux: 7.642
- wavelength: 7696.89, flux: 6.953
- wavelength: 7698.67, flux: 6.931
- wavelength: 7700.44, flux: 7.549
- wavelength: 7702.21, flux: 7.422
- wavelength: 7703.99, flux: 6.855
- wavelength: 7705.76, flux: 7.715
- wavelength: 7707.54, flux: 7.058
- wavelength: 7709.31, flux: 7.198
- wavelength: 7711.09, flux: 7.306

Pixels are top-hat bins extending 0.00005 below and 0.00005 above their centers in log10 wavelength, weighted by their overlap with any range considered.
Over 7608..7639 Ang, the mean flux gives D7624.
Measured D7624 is 7.3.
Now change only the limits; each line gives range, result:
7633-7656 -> 7.36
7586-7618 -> 7.46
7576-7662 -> 7.37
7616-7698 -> 7.29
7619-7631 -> 7.23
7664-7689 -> 7.35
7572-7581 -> 7.74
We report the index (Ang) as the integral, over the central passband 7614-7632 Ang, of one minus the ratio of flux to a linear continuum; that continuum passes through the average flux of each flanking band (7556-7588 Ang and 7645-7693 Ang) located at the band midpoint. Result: 0.6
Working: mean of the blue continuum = 7.57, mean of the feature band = 7.17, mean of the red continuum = 7.3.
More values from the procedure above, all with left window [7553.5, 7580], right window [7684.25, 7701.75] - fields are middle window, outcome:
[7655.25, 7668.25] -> 0.8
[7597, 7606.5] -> 0.2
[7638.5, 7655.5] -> 0.0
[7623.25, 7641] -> 0.7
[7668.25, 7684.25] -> 0.1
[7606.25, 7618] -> -0.2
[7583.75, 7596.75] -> 0.4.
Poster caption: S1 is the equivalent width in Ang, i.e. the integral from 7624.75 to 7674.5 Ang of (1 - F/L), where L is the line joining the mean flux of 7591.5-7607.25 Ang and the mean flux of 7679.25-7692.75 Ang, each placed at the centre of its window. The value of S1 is 0.3 Ang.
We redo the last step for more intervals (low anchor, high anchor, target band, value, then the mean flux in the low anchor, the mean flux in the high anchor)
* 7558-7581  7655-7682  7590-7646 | 0.13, 7.58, 7.25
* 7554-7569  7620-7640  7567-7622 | -0.76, 7.5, 7.23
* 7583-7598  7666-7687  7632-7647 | 0.03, 7.45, 7.38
